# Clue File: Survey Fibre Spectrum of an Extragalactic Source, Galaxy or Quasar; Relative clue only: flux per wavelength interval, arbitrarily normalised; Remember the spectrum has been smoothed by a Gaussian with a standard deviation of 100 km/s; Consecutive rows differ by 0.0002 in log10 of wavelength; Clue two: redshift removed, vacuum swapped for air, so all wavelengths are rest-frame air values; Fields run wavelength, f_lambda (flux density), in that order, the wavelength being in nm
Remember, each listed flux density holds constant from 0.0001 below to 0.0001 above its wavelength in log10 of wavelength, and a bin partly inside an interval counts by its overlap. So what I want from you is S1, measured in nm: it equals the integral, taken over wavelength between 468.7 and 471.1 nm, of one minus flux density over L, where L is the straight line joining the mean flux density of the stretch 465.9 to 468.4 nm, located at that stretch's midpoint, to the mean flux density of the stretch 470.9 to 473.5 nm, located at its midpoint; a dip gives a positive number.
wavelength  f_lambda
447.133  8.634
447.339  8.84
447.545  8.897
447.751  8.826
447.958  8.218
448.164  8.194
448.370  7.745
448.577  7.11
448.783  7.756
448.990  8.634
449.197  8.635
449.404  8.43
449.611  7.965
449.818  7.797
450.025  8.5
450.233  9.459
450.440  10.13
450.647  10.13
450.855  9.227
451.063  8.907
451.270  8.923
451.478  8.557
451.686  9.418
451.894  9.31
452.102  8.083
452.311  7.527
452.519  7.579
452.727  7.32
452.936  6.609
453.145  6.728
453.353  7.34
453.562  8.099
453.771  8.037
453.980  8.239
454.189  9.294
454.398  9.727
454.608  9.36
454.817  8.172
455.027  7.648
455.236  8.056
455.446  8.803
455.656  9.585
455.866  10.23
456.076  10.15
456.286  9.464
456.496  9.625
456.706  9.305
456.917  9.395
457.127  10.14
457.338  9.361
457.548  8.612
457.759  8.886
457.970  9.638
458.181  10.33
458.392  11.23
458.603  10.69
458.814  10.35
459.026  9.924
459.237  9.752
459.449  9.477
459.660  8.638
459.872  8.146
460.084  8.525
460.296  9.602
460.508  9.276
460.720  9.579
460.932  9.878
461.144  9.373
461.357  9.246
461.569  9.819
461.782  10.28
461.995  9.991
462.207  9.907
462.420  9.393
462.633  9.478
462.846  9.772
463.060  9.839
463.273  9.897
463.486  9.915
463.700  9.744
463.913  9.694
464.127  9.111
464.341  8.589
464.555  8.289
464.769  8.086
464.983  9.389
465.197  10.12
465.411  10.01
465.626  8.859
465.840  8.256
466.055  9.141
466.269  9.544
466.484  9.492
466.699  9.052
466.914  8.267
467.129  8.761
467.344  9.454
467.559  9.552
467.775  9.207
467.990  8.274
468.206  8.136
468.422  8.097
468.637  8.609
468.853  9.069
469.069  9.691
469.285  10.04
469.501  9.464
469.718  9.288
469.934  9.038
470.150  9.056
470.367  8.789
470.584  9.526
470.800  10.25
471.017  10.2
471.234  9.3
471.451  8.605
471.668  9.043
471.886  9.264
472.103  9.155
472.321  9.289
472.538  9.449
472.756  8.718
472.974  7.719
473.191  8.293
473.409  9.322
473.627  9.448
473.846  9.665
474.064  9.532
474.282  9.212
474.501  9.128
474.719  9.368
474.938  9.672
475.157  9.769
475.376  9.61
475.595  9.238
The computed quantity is -0.13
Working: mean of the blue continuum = 8.94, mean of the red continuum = 9.03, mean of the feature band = 9.47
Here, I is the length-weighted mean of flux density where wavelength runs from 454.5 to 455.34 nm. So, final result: 8.31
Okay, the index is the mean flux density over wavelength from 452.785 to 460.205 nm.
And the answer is 9.07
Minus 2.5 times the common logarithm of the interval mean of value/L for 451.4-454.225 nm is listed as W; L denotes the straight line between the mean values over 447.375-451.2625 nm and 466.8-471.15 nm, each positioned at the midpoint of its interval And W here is 0.09 mag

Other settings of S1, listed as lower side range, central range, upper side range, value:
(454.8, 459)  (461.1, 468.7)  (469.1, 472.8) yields 0.14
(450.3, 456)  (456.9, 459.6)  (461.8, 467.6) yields -0.28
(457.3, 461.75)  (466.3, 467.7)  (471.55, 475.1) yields 0.03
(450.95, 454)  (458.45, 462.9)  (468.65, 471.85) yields -0.49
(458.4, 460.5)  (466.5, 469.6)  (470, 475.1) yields 0.11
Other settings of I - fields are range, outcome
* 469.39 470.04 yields 9.26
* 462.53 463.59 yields 9.78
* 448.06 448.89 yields 7.71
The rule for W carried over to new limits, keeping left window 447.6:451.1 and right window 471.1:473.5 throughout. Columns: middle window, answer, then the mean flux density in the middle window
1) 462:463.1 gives -0.108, 9.7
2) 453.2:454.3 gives 0.063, 8.15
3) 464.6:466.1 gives -0.032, 9.09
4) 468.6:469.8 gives -0.061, 9.4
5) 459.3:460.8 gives -0.037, 9.04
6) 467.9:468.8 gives 0.069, 8.33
